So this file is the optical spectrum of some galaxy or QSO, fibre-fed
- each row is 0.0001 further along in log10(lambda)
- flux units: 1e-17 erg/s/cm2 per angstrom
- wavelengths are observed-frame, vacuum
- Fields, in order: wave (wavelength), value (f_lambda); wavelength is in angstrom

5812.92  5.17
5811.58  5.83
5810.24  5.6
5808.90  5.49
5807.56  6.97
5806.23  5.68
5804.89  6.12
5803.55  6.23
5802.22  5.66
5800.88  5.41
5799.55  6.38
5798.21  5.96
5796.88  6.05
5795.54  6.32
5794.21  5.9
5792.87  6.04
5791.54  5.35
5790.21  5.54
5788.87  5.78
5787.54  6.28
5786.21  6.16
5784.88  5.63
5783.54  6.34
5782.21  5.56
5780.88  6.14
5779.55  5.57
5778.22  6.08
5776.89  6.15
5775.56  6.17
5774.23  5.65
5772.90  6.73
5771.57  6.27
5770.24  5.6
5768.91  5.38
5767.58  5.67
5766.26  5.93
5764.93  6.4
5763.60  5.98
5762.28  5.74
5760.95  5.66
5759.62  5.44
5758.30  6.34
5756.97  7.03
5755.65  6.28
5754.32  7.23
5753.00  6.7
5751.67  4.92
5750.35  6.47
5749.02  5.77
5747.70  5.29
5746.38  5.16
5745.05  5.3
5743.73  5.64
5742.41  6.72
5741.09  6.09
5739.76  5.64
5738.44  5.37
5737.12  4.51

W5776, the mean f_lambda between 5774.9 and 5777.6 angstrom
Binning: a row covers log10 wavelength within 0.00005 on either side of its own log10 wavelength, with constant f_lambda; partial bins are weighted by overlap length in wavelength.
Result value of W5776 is 6.16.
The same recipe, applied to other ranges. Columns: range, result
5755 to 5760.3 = 6.28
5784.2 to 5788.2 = 6.02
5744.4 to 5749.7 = 5.38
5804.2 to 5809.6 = 6.06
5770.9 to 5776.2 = 6.2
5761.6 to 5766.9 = 6.01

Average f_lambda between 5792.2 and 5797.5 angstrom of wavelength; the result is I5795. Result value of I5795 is 6.07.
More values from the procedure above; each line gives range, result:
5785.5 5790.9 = 5.94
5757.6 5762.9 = 5.8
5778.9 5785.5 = 5.85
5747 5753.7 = 5.84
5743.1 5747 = 5.36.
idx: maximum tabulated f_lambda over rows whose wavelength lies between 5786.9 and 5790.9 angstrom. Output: 6.28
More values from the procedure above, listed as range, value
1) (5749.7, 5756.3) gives 7.23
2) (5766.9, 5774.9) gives 6.73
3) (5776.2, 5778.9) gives 6.15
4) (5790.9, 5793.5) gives 6.04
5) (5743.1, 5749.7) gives 5.77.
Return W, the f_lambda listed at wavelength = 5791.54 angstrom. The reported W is 5.35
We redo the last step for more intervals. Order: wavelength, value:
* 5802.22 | 5.66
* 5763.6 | 5.98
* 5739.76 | 5.64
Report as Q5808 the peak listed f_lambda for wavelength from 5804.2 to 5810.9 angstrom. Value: 6.97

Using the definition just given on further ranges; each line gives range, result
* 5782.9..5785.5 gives 6.34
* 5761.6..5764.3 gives 5.98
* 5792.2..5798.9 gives 6.32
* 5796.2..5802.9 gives 6.38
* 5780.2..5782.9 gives 6.14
